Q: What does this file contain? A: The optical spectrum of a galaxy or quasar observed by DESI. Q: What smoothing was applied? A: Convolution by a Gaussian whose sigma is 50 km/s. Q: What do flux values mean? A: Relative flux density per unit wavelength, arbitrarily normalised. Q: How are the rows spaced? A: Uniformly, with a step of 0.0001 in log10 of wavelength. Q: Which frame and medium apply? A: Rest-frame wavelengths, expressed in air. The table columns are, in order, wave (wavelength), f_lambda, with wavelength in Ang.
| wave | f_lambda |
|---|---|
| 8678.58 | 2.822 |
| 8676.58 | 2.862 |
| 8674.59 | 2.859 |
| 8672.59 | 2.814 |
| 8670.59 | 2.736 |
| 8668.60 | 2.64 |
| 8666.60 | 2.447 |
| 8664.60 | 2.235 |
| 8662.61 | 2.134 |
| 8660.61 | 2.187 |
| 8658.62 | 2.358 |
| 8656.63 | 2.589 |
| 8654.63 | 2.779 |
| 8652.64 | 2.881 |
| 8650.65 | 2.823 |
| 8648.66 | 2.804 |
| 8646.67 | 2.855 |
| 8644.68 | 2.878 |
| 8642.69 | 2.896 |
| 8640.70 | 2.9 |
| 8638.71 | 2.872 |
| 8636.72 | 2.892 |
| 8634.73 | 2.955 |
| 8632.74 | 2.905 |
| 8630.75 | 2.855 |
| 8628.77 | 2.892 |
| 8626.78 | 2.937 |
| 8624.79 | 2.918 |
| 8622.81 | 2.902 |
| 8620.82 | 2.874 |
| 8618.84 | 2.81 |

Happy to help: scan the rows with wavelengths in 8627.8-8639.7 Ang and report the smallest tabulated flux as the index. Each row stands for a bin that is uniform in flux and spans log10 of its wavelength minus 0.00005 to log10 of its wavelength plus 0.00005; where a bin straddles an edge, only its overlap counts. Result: 2.855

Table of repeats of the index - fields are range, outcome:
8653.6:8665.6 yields 2.134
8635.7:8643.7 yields 2.872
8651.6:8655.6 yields 2.779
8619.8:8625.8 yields 2.874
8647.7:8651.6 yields 2.804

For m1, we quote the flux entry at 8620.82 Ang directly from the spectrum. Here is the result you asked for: 2.874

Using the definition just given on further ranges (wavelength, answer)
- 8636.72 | 2.892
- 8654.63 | 2.779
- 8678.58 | 2.822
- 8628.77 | 2.892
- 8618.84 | 2.81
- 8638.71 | 2.872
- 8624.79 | 2.918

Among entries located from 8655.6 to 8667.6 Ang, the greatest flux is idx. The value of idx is 2.589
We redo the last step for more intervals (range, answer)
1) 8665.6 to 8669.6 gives 2.64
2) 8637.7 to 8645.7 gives 2.9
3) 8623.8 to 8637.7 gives 2.955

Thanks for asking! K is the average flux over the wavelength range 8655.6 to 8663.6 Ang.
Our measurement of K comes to 2.32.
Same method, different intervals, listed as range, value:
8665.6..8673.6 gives 2.66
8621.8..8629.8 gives 2.91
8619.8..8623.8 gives 2.89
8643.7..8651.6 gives 2.84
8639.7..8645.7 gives 2.89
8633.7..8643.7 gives 2.9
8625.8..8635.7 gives 2.91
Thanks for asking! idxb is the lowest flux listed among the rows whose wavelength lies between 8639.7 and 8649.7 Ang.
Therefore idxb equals 2.804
